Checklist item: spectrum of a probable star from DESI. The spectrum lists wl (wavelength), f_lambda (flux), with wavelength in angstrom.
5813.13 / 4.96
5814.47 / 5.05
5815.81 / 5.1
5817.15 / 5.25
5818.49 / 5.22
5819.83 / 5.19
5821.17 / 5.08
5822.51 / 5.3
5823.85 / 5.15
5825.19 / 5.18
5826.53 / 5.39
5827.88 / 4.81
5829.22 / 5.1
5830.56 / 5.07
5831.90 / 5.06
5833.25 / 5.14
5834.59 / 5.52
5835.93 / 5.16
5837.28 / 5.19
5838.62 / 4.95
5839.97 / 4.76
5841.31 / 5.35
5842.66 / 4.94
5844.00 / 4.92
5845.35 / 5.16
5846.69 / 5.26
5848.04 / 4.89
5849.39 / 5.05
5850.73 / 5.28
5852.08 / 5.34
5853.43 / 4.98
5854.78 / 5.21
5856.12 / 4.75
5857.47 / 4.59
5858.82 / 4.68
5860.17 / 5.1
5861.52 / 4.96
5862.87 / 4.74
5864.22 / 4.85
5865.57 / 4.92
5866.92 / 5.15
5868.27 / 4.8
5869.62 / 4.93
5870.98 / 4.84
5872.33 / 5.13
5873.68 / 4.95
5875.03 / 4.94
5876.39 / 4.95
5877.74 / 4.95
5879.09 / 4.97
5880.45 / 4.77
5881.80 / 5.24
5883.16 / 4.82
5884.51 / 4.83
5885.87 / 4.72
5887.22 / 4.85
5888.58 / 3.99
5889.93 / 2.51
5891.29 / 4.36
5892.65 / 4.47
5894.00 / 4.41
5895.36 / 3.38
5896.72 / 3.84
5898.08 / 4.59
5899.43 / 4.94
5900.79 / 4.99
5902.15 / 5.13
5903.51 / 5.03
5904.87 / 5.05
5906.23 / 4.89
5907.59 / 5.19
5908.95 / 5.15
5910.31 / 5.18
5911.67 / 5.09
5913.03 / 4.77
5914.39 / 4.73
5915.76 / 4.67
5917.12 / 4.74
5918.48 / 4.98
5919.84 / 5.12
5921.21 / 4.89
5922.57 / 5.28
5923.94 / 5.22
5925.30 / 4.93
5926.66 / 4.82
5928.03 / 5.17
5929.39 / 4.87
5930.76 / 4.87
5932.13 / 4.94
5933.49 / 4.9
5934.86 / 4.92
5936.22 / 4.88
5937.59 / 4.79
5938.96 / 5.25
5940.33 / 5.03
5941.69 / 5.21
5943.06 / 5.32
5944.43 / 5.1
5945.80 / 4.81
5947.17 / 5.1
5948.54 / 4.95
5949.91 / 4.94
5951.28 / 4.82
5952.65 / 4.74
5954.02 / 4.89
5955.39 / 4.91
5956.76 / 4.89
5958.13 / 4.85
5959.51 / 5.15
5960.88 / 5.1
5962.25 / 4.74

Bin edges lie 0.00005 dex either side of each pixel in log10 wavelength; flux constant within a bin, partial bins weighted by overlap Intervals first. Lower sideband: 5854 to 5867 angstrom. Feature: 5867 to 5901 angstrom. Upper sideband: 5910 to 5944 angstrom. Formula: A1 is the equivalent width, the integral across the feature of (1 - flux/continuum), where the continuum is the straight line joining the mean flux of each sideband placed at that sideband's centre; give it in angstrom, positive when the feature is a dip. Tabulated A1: 2.1 angstrom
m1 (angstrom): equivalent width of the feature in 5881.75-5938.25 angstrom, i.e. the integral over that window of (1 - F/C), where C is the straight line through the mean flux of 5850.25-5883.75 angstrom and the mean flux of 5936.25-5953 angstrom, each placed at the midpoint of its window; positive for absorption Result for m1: 2.5 angstrom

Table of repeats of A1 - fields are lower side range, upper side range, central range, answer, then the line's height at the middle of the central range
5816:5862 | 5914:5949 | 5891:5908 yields 1.3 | 5.02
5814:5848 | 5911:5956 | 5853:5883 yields 0.8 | 5.07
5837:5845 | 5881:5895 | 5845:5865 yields -0.6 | 4.83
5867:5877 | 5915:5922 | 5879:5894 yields 1.4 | 4.92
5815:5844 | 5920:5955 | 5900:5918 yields 0.2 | 5.03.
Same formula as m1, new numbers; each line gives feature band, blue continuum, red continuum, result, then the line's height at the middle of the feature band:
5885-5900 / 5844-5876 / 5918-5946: 2.4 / 4.99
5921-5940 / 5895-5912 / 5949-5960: -0.5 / 4.86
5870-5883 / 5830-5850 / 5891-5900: -1.2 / 4.56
